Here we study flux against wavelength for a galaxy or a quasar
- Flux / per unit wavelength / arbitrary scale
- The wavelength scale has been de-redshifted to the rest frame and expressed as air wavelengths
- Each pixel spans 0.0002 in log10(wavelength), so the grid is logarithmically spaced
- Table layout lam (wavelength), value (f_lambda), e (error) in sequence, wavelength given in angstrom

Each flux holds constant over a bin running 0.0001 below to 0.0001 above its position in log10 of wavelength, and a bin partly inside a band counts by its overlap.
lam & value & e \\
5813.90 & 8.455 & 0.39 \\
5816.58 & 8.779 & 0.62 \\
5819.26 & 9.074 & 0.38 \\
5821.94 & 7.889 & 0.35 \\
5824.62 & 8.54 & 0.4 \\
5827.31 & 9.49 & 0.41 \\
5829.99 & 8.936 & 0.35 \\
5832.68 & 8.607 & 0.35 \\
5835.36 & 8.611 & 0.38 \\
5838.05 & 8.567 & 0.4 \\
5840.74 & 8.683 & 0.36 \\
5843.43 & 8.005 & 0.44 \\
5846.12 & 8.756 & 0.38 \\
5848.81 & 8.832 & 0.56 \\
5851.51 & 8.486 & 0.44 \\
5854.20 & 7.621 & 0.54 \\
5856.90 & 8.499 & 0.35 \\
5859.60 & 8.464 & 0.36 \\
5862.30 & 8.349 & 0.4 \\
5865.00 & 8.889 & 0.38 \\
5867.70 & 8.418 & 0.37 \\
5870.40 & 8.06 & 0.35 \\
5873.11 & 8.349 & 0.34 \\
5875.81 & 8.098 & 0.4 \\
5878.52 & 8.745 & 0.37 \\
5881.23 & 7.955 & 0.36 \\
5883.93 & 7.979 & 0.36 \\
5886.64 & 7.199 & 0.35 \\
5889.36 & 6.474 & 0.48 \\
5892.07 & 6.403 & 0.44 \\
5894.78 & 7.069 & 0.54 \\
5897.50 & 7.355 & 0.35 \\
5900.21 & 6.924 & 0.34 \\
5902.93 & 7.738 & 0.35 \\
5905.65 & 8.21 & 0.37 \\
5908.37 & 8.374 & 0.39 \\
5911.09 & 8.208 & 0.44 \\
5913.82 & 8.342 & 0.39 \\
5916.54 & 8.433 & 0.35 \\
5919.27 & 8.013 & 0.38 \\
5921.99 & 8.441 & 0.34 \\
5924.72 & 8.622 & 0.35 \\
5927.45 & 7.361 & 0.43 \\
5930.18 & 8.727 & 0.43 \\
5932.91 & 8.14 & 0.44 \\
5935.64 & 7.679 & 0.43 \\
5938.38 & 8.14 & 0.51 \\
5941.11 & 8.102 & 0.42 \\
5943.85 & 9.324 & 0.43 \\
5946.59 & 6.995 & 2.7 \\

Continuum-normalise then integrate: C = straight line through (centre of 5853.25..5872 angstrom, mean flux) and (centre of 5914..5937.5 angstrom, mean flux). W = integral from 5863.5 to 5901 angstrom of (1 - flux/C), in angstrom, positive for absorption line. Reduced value 2.59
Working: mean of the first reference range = 8.34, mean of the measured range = 7.72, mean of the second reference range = 8.18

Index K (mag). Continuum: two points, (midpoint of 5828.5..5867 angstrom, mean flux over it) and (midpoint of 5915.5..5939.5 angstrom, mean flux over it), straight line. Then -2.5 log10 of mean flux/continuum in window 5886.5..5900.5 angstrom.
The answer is 0.21 mag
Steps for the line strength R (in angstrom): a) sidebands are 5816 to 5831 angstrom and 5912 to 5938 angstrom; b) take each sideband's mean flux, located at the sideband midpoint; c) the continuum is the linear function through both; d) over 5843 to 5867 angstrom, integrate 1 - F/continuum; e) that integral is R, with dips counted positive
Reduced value 0.4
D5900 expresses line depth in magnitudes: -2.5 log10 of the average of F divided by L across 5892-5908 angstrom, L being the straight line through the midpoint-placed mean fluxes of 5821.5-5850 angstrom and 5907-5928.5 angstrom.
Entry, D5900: 0.12 mag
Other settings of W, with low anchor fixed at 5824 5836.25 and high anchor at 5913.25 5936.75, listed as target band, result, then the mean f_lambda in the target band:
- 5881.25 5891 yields 1.4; 7.3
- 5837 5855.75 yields 0.7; 8.42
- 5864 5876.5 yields 0.3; 8.36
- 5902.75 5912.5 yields 0.2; 8.18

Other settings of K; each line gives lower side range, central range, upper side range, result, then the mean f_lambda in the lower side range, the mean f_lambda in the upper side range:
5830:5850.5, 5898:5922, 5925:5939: 0.02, 8.6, 8.05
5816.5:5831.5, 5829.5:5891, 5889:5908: -0.03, 8.78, 7.27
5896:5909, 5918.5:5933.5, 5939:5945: 0.00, 7.68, 8.62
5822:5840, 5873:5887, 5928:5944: 0.05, 8.72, 8.23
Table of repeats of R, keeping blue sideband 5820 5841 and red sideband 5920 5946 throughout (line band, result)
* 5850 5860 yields 0.36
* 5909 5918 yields -0.01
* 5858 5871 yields 0.11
